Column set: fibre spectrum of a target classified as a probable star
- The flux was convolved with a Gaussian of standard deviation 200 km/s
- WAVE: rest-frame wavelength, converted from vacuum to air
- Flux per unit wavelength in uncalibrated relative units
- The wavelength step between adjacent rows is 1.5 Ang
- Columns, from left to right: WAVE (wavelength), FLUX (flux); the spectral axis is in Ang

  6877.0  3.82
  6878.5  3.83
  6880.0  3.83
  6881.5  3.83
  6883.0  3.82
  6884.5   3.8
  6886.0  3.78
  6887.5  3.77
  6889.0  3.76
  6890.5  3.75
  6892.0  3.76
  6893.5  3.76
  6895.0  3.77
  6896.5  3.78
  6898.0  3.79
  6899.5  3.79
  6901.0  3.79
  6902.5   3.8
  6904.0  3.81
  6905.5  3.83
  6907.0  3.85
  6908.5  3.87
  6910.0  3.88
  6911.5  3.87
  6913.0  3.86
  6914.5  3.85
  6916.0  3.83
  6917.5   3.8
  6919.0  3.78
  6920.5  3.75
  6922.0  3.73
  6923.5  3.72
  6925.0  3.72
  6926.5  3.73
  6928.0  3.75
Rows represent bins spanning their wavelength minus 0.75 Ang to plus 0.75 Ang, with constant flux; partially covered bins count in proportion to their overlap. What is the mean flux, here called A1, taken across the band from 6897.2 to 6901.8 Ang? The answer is 3.79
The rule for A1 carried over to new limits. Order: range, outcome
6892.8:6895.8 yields 3.77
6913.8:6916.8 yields 3.84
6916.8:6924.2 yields 3.76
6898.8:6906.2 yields 3.8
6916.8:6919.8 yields 3.79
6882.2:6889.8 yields 3.79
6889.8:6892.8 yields 3.76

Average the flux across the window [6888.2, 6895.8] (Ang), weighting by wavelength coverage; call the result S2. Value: 3.76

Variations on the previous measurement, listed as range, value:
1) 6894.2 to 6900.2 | 3.78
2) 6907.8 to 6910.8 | 3.88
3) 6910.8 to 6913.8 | 3.86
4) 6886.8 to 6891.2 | 3.76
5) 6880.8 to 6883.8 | 3.82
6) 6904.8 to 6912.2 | 3.86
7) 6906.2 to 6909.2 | 3.86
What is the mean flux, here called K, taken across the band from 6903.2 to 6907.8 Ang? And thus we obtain 3.83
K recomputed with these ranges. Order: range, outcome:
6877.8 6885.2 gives 3.82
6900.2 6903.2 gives 3.79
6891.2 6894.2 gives 3.76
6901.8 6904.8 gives 3.81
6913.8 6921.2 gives 3.8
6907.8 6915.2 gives 3.87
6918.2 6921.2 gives 3.77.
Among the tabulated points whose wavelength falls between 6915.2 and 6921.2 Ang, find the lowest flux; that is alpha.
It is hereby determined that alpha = 3.75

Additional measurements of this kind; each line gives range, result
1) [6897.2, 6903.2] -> 3.79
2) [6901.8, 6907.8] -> 3.8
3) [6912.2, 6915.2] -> 3.85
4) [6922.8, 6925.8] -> 3.72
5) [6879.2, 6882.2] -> 3.83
